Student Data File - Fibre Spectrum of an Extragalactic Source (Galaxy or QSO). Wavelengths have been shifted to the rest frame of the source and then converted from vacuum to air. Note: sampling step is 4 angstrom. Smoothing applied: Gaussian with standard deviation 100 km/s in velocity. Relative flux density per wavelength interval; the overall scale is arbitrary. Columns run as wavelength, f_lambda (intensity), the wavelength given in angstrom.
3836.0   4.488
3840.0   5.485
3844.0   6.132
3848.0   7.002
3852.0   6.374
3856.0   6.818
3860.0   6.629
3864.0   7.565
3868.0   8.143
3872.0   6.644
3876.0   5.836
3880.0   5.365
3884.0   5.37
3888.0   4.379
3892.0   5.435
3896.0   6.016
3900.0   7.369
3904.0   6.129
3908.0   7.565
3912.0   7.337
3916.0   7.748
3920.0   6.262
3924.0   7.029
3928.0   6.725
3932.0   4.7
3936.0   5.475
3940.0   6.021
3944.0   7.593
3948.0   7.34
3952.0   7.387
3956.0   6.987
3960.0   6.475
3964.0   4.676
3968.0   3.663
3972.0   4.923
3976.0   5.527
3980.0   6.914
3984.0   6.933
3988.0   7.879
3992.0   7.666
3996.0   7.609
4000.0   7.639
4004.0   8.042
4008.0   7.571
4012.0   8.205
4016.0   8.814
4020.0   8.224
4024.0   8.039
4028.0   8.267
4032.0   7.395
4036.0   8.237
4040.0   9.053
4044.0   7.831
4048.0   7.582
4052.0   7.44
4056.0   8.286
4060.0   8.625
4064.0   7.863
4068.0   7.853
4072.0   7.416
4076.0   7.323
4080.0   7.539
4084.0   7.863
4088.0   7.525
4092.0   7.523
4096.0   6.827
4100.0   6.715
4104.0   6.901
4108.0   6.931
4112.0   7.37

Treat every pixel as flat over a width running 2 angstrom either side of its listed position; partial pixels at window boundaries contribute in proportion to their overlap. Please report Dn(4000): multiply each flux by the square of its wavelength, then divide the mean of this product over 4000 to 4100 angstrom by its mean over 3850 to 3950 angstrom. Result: 1.3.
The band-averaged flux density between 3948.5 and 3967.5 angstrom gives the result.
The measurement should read 6.24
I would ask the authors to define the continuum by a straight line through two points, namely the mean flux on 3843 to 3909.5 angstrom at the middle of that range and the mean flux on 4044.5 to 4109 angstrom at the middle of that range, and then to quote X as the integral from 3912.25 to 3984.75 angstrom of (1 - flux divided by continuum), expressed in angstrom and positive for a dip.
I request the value 5.72 angstrom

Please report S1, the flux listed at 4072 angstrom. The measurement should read 7.416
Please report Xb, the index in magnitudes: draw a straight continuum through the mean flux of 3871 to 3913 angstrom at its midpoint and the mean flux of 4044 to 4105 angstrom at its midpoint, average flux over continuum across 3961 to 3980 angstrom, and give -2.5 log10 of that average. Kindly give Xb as 0.318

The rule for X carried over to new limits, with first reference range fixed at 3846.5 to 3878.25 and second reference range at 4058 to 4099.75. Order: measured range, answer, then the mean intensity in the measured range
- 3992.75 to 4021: -2.5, 7.99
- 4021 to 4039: -1.5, 8.06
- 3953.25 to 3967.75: 2.8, 5.83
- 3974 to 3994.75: 0.8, 7.01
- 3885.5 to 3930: 3.1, 6.53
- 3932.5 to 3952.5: 1.6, 6.56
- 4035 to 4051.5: -1.4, 8.11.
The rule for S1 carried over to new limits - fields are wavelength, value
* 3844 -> 6.132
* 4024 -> 8.039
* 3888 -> 4.379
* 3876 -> 5.836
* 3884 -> 5.37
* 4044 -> 7.831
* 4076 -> 7.323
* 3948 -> 7.34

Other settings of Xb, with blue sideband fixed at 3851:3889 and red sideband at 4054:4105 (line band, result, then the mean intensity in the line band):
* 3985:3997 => -0.09 mag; 7.66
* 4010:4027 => -0.15 mag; 8.32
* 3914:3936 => 0.05 mag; 6.4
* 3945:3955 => -0.08 mag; 7.35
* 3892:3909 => 0.00 mag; 6.57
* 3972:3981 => 0.19 mag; 5.86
